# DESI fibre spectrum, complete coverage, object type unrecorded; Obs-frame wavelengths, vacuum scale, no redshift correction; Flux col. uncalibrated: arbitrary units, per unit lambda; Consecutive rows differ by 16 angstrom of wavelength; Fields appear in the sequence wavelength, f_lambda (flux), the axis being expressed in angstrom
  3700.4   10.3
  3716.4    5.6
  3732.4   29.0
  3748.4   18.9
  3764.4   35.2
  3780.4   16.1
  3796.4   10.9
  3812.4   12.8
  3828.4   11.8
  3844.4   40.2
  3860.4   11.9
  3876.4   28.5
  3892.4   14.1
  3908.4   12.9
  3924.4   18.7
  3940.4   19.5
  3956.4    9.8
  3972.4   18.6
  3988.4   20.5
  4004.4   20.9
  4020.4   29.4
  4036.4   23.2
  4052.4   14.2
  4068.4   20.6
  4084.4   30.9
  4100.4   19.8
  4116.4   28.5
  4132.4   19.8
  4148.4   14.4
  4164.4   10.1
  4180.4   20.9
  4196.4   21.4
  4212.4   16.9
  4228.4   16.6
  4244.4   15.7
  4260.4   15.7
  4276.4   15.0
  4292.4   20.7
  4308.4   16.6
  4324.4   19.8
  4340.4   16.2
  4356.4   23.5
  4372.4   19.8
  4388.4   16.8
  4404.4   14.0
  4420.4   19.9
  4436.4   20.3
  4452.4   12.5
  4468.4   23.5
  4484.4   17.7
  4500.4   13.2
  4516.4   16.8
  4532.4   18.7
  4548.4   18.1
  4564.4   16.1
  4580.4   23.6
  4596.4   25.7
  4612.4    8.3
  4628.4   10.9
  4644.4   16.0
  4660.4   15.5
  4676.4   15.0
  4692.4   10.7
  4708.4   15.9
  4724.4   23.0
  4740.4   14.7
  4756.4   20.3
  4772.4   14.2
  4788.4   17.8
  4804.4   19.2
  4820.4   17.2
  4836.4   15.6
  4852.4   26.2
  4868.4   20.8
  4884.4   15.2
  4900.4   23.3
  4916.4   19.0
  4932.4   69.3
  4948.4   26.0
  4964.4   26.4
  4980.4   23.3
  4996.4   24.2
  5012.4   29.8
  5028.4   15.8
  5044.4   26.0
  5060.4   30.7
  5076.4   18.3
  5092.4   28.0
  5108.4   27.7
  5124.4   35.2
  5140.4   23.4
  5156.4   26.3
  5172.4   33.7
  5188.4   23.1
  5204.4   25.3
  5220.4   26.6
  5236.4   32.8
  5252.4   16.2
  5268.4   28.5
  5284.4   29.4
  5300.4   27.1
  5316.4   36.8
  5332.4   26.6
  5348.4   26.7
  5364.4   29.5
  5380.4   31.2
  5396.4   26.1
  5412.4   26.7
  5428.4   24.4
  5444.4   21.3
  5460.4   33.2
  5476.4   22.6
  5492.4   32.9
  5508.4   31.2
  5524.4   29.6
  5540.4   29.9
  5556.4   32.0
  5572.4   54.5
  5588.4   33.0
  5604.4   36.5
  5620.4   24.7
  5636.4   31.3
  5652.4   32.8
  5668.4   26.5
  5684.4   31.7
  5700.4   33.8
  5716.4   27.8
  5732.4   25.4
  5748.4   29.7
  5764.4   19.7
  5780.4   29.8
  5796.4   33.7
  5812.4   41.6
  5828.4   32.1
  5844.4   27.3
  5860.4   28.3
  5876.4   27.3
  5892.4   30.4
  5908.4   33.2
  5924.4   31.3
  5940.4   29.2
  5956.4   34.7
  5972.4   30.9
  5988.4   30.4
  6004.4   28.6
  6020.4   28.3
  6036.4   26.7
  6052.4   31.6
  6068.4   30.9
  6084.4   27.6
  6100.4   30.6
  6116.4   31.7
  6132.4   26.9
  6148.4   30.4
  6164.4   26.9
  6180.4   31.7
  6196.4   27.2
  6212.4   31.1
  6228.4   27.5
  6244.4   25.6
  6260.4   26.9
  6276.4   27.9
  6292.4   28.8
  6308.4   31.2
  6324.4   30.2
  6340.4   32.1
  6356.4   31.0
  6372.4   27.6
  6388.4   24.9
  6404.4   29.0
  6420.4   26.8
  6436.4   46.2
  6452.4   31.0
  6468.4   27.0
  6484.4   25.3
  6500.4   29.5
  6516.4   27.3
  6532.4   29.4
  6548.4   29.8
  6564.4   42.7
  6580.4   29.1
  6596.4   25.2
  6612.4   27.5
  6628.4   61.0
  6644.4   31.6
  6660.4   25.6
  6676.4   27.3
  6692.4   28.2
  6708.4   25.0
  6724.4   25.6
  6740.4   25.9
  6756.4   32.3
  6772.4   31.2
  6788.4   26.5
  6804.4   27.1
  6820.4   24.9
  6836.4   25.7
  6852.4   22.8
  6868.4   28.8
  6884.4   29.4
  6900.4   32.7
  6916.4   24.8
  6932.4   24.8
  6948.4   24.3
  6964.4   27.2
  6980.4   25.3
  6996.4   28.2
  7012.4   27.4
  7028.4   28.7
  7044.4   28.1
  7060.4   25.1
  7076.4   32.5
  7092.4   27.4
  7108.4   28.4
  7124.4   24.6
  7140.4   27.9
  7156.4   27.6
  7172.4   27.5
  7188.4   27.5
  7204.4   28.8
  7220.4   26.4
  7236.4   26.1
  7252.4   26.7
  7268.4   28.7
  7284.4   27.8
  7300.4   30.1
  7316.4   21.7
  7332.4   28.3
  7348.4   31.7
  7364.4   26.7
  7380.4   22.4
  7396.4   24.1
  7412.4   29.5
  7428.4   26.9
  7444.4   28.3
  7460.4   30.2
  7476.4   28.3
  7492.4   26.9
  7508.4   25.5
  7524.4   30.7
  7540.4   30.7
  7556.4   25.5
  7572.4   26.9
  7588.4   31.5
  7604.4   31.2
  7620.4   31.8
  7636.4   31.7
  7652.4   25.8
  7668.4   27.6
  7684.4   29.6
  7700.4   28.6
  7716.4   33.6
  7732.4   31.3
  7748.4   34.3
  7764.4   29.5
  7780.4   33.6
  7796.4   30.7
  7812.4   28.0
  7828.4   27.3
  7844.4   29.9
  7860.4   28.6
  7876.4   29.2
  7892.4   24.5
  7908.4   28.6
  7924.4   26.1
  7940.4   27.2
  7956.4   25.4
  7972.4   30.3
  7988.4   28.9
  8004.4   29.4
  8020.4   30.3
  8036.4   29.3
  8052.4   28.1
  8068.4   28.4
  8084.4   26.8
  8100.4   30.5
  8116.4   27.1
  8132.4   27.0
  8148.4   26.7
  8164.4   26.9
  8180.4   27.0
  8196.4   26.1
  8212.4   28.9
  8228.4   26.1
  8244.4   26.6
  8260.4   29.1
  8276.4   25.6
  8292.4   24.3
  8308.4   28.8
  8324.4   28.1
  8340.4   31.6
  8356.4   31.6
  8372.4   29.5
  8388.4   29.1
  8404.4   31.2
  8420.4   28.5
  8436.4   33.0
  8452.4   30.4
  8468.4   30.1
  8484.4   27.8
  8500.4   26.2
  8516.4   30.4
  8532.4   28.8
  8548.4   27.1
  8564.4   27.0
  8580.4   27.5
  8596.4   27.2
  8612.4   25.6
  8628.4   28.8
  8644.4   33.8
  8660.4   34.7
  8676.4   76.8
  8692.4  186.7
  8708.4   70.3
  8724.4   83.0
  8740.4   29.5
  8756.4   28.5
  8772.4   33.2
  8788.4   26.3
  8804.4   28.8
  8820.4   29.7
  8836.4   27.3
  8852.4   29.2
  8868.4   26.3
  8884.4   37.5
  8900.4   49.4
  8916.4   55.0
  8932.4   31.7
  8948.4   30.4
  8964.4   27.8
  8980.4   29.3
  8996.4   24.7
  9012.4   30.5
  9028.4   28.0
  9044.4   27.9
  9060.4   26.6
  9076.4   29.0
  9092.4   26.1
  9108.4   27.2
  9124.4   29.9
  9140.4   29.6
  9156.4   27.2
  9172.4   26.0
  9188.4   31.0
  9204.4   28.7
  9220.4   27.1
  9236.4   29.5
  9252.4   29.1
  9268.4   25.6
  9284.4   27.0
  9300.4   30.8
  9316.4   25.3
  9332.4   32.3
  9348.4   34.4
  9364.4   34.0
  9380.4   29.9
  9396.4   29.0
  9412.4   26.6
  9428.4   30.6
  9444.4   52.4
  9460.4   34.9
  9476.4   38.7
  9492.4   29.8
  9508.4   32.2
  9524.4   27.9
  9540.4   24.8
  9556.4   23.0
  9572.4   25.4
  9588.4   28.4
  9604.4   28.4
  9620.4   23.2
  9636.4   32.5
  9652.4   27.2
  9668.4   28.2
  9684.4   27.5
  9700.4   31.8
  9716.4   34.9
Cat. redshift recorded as 0.324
